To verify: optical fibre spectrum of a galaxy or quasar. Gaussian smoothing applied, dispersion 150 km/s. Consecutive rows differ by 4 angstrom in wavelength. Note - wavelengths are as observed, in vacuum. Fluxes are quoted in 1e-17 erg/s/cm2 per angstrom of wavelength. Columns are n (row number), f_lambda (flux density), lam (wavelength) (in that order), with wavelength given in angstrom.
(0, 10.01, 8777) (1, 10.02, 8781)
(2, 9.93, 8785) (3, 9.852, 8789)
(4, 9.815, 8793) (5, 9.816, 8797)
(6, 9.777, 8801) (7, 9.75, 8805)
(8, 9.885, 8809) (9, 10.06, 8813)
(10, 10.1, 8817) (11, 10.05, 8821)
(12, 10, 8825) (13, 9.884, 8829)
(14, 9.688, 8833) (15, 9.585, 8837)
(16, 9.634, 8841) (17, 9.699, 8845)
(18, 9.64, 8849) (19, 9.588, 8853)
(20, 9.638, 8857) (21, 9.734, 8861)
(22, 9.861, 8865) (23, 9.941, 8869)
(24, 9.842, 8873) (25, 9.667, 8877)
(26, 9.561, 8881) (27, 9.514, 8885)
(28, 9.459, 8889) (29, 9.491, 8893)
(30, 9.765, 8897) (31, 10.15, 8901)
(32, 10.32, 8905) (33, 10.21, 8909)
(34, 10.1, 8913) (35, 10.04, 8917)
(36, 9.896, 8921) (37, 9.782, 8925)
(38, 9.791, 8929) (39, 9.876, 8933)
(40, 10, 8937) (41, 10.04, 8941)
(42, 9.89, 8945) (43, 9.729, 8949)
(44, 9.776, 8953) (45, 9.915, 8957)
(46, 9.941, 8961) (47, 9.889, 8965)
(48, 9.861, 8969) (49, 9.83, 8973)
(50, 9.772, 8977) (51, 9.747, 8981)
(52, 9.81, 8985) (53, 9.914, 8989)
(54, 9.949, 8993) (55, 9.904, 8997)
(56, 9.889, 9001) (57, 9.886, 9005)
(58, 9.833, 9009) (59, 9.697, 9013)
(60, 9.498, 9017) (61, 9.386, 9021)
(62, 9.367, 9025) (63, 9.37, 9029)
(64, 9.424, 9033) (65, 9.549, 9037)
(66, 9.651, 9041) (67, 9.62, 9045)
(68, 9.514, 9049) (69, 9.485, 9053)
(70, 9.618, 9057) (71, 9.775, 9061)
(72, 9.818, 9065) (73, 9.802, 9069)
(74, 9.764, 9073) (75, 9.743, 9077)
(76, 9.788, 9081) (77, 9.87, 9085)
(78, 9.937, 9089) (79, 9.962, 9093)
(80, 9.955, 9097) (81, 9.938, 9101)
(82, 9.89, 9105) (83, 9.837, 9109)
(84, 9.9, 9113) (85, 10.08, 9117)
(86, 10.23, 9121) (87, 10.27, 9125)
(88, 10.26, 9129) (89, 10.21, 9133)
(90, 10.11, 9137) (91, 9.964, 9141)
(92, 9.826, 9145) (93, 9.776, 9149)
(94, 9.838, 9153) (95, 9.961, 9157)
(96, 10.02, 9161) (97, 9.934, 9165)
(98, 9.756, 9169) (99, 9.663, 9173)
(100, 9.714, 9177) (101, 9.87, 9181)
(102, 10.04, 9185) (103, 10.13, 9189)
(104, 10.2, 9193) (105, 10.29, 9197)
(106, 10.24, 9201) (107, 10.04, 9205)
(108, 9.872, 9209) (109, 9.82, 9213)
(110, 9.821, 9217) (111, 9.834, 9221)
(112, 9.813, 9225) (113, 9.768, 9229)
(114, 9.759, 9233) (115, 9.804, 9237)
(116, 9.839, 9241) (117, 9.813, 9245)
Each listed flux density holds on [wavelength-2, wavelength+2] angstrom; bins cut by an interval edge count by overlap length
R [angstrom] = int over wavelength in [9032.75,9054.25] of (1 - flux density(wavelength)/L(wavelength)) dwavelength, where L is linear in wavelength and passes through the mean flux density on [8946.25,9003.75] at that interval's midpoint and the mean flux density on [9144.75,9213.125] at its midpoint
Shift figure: 0.7 angstrom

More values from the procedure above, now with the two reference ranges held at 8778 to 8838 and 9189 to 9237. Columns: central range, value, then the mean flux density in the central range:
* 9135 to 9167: 0.0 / 9.93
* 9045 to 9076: 0.8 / 9.68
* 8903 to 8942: -0.4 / 10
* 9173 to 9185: 0.2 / 9.81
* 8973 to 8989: 0.2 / 9.8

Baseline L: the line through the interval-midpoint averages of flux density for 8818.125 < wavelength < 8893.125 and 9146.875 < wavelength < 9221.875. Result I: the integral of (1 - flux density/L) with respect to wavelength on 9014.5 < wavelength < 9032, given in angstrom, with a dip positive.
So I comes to 0.7 angstrom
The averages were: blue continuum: 9.72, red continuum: 9.94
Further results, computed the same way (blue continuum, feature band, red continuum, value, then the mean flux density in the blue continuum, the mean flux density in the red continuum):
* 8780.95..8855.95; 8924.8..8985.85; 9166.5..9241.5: -0.01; 9.82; 9.91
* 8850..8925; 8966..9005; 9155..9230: 0.00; 9.82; 9.94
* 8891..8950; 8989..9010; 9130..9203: 0.12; 9.94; 9.98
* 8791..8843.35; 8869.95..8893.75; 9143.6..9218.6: 0.61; 9.85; 9.94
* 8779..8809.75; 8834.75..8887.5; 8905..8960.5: 1.14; 9.85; 9.94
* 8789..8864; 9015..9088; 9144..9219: 1.99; 9.8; 9.94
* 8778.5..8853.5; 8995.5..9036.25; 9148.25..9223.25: 1.12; 9.84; 9.94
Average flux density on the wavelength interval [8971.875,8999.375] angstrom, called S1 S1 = 9.85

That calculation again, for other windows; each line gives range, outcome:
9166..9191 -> 9.87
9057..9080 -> 9.77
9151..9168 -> 9.93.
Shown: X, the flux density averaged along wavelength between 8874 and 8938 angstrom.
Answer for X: 9.85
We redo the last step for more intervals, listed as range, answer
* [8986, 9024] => 9.76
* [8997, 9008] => 9.89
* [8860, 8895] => 9.67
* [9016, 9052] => 9.49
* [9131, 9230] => 9.94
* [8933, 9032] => 9.79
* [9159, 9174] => 9.86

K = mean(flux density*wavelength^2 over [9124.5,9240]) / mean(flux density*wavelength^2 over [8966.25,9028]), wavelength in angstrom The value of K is 1.06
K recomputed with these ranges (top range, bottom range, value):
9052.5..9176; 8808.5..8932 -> 1.06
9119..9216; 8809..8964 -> 1.08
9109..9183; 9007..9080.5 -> 1.06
